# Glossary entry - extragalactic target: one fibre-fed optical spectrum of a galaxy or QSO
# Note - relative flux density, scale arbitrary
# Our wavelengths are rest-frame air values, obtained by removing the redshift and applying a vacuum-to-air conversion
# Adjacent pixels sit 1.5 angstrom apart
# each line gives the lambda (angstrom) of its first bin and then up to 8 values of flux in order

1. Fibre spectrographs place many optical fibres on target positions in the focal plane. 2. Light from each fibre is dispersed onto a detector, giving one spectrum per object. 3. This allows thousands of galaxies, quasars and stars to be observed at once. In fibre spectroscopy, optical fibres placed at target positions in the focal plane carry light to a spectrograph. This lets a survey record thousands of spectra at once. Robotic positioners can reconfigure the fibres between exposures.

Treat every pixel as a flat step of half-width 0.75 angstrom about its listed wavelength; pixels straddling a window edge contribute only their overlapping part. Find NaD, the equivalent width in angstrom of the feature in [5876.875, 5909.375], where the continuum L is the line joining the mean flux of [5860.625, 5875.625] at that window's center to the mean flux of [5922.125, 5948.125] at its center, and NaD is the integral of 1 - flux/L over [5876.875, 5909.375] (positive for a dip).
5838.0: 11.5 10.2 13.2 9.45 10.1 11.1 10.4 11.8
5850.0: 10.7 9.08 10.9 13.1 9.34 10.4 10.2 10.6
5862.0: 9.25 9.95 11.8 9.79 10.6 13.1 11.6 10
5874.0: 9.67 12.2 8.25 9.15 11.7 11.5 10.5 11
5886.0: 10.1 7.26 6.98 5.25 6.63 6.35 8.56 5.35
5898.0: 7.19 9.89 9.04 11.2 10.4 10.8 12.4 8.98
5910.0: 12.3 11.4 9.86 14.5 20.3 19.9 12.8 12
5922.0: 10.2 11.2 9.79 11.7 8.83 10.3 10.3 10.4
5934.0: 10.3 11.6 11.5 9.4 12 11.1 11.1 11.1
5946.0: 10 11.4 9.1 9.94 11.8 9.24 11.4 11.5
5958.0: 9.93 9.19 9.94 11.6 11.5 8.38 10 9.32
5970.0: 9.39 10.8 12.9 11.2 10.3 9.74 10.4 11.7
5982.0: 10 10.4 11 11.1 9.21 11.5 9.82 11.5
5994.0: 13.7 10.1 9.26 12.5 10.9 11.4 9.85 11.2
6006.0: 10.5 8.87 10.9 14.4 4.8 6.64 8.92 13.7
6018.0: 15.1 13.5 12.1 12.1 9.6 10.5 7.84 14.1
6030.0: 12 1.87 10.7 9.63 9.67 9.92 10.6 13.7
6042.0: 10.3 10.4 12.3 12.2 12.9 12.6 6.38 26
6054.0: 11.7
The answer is 5.1 angstrom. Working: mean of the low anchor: 10.7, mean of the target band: 9.05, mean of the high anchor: 10.7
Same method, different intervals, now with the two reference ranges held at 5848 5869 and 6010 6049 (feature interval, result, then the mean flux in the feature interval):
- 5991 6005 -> -0.5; 11.1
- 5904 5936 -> -3.8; 11.9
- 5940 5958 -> -0.1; 10.7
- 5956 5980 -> 0.6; 10.4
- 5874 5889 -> 0.8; 10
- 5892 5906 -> 2.6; 8.6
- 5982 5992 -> 0.2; 10.5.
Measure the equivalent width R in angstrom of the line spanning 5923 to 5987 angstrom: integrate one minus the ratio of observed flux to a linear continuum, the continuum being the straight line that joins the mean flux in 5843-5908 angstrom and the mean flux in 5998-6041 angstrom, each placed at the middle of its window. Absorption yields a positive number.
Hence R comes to -1.8 angstrom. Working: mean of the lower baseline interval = 9.88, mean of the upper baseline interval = 10.6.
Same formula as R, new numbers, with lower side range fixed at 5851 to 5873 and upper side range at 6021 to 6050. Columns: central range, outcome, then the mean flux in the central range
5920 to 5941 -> 0.0 angstrom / 10.7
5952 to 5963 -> 0.2 angstrom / 10.5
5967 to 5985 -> 0.2 angstrom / 10.6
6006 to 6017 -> 1.0 angstrom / 9.71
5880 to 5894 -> 2.7 angstrom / 8.61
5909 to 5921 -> -3.8 angstrom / 14.1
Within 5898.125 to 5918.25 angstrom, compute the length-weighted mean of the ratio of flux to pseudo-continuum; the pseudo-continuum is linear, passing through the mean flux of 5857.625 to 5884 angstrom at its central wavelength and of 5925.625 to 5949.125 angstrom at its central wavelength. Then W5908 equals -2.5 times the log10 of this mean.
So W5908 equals -0.15 mag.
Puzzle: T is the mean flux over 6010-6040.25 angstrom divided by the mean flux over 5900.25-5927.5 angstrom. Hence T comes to 0.86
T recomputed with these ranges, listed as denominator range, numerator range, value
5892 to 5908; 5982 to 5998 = 1.19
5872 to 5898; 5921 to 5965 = 1.21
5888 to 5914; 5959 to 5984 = 1.16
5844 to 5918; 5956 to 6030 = 1.03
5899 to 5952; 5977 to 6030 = 0.96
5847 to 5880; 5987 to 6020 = 1.02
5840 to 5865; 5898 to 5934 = 1.09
